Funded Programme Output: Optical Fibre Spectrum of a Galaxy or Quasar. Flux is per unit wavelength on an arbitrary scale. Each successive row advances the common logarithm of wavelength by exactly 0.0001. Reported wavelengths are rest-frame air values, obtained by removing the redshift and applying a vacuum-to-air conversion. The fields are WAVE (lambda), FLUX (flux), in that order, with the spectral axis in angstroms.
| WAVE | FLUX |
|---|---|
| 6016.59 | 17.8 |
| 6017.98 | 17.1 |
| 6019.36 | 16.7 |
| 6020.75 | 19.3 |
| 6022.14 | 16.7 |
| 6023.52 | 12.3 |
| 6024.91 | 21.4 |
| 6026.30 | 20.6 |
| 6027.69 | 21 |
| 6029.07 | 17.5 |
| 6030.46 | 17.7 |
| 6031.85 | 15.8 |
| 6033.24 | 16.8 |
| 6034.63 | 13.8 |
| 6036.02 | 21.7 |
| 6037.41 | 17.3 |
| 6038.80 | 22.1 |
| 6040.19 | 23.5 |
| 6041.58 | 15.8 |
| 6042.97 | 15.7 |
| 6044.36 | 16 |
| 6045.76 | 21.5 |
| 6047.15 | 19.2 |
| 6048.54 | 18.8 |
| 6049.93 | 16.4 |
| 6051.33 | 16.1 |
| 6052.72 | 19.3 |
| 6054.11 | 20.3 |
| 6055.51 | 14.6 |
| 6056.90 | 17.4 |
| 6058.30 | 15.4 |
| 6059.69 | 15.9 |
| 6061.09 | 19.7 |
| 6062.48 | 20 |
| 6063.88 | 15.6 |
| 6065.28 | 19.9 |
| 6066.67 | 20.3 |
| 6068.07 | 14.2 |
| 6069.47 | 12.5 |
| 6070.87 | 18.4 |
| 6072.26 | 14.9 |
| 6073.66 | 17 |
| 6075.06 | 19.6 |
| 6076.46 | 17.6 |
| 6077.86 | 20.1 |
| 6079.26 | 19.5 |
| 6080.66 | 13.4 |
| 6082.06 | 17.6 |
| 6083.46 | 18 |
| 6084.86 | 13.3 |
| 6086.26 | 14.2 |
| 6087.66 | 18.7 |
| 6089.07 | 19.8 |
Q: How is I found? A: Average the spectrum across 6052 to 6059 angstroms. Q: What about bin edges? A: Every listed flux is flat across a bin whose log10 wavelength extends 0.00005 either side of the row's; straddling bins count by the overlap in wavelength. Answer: 17.4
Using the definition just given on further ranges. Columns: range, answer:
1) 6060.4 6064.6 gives 18.4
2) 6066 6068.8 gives 17.1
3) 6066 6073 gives 16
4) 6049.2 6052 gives 16.3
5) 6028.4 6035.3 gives 16.3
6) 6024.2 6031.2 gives 19.6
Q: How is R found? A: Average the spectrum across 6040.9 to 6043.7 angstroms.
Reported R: 15.8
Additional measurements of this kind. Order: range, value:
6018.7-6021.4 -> 18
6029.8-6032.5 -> 16.7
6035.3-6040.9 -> 21.1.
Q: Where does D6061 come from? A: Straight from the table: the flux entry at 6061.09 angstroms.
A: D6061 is 19.7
